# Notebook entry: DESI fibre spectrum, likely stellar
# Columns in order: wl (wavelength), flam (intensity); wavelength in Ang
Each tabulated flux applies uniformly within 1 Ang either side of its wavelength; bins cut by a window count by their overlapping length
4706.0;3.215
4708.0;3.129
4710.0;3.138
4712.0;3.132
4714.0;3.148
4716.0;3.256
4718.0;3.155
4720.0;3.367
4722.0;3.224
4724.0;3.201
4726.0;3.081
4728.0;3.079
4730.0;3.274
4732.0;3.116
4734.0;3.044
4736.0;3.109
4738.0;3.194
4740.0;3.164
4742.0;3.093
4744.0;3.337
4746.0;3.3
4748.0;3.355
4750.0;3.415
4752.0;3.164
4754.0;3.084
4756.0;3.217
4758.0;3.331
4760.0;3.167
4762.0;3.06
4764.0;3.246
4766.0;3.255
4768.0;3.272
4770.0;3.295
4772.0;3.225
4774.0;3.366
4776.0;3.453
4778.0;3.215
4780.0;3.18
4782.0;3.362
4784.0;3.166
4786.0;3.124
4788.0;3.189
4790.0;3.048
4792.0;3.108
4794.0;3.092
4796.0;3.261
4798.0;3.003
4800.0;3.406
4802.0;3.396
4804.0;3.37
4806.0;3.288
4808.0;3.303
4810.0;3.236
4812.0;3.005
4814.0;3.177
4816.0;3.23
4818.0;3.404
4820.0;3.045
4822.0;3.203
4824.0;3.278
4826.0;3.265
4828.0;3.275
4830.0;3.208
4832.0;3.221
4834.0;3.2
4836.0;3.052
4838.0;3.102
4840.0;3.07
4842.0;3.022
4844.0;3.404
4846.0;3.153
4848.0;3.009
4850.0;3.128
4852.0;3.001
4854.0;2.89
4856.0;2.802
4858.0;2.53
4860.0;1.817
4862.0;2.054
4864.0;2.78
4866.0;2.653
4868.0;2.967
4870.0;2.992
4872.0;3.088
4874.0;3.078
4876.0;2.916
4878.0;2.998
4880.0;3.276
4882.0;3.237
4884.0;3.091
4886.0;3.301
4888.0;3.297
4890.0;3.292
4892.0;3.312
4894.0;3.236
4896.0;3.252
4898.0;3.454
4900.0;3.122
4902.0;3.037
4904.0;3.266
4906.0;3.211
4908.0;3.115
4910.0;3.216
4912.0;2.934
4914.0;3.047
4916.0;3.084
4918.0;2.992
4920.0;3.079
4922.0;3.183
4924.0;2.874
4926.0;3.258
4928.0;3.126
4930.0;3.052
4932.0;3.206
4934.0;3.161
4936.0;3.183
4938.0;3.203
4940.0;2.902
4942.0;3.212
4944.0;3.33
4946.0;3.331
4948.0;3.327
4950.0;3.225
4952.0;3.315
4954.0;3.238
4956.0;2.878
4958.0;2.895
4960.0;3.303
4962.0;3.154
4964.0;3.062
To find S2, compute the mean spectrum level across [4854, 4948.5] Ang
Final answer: 3.06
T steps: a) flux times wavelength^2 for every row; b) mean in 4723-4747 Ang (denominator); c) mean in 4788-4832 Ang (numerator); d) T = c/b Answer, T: 1.05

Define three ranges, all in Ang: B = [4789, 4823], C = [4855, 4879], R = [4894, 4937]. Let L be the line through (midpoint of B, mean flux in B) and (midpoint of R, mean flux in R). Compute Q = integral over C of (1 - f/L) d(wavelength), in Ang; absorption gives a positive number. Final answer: 3.4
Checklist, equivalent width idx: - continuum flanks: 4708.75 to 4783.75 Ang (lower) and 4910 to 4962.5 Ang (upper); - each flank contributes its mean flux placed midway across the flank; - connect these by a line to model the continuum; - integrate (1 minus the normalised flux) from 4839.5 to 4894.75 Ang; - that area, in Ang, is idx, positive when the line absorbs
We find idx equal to 3.3 Ang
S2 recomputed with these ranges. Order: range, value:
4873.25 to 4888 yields 3.14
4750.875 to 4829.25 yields 3.22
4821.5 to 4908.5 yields 3.06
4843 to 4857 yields 3.06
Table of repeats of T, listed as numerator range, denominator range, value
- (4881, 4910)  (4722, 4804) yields 1.06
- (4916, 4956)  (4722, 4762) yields 1.07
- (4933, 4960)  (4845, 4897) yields 1.10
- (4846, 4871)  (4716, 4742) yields 0.91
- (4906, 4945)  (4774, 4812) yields 1.02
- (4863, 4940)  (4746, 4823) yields 1.01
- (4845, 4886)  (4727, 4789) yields 0.94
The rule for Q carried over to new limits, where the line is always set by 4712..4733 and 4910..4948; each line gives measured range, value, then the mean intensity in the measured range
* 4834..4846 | 0.1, 3.14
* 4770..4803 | -0.6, 3.23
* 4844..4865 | 2.7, 2.75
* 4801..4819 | -0.6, 3.27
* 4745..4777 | -0.9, 3.26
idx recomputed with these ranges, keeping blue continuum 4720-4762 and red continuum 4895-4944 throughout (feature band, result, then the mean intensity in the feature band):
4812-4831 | -0.30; 3.22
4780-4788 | -0.07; 3.21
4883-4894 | -0.38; 3.26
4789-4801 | 0.10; 3.15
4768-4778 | -0.41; 3.32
